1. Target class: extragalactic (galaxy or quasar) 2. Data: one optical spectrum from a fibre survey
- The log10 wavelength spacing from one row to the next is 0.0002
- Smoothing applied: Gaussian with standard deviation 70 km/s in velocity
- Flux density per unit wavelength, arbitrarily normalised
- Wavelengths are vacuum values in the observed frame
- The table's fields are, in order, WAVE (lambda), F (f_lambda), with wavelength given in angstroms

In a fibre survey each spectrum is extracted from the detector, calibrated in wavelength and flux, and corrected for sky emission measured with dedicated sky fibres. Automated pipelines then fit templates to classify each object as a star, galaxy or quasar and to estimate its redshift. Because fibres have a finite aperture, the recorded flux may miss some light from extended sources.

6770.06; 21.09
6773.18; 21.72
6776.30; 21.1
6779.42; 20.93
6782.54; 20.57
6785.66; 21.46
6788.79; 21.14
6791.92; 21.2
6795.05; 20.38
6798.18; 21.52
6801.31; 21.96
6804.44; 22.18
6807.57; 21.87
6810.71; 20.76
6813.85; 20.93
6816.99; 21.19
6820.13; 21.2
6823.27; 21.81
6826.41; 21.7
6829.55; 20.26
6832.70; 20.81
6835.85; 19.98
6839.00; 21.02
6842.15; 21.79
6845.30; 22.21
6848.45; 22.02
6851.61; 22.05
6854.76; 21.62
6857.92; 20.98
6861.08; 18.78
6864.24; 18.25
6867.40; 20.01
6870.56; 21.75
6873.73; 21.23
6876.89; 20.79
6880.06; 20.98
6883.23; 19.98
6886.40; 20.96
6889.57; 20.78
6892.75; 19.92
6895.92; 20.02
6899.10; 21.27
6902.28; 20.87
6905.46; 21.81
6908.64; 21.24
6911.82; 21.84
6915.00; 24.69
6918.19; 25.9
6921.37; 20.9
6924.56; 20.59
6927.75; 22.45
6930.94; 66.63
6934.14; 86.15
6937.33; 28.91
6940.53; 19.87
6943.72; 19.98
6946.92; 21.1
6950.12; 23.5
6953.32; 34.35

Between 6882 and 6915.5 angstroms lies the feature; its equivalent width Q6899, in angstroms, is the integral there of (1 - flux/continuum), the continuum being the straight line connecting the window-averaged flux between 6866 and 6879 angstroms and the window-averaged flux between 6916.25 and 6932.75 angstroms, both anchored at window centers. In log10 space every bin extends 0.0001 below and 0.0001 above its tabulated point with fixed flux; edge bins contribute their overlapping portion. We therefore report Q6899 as 6.7 angstroms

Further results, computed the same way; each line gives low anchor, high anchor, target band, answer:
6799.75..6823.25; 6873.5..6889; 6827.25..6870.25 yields 0.6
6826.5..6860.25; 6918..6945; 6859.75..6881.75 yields 4.6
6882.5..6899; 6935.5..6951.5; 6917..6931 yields -3.2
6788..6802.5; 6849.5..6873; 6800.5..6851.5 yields -1.1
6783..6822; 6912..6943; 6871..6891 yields 5.8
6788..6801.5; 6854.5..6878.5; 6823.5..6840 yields -0.1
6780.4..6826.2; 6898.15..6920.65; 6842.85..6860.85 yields 0.2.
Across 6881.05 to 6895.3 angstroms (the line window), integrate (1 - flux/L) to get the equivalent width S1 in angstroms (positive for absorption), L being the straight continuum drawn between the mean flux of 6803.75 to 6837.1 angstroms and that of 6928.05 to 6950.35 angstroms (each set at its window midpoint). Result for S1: 4.8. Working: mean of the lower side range 21.1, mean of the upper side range 38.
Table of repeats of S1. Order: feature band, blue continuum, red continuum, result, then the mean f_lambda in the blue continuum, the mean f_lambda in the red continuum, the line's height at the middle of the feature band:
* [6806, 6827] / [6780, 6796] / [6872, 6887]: -0.4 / 21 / 20.8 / 20.9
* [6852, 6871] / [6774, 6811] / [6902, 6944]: 4.4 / 21.3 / 30.8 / 26.3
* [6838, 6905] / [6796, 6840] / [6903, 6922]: 3.8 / 21.2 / 22.7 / 22.1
